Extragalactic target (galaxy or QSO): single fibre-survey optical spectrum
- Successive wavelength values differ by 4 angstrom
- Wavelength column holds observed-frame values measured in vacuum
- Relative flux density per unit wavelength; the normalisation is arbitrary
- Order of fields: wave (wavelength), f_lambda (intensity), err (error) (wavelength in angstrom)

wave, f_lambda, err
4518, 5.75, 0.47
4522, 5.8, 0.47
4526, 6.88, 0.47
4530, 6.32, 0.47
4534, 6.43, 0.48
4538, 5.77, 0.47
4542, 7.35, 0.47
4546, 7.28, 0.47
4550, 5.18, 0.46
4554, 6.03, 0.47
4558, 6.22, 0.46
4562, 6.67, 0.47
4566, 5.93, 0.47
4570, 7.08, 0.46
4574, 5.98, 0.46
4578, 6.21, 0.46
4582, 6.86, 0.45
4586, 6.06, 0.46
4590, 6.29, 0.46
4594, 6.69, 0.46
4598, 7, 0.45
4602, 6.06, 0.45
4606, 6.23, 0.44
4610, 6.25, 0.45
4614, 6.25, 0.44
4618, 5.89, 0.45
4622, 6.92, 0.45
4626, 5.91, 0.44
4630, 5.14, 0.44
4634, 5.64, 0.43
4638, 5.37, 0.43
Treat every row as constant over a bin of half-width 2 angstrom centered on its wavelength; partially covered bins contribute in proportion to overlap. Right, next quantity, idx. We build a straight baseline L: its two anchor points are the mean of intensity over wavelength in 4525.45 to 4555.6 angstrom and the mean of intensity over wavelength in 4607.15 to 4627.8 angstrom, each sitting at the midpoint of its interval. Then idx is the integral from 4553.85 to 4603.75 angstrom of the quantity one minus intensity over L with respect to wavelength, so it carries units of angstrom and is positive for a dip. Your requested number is -0.7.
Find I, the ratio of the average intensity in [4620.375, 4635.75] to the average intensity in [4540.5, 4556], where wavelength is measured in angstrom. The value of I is 0.91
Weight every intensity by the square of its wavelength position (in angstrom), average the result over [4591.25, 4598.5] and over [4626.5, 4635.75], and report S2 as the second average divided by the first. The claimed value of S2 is 0.82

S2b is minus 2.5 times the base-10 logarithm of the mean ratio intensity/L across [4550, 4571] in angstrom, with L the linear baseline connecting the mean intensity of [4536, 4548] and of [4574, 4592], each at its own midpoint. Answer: 0.06 mag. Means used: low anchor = 6.8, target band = 6.24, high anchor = 6.31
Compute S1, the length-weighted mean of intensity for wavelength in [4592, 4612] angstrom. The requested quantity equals 6.45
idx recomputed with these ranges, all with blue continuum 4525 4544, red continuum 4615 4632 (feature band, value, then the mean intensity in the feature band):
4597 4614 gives -0.7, 6.33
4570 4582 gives -0.2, 6.39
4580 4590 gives -0.3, 6.43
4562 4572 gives -0.3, 6.54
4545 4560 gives 0.7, 6.1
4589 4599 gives -0.8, 6.66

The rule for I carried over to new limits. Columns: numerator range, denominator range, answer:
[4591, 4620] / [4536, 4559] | 1.00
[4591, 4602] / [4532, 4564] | 1.04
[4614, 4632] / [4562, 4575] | 0.94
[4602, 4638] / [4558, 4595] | 0.94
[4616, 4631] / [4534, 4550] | 0.92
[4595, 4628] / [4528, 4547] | 0.96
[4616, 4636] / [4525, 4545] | 0.90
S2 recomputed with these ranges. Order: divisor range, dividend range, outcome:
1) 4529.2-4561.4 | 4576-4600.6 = 1.05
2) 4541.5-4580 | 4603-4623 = 1.01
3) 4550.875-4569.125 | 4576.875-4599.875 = 1.07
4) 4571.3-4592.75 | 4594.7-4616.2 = 1.02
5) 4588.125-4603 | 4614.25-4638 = 0.91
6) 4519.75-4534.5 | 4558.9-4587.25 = 1.03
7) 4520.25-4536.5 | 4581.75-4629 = 1.03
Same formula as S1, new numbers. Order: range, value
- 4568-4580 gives 6.42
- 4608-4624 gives 6.33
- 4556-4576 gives 6.38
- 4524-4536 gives 6.54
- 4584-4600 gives 6.51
